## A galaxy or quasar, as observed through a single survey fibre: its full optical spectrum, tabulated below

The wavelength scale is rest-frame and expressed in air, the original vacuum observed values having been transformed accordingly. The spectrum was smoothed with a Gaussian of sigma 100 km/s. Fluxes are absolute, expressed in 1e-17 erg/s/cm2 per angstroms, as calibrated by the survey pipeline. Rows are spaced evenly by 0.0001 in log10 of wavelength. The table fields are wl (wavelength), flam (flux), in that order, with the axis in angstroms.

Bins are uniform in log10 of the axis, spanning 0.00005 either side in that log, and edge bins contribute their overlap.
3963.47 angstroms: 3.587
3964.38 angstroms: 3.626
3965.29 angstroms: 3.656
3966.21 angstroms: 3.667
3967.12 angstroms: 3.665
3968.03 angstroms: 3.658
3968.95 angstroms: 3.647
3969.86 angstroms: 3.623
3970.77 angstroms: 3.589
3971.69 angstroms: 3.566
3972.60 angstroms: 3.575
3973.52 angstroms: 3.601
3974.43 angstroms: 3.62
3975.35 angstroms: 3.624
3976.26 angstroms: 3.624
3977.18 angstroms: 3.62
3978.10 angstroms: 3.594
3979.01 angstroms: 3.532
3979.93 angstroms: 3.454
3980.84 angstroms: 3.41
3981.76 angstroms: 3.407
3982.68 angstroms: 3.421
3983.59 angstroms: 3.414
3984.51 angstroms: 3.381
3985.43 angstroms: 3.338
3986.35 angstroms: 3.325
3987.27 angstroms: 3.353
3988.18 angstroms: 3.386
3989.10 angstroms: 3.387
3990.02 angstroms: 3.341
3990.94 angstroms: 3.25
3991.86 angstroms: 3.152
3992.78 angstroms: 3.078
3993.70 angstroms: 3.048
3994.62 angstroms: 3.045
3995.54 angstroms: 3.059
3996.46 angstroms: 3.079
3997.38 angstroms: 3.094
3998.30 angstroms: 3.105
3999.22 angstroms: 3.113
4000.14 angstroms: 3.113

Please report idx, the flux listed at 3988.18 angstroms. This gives 3.386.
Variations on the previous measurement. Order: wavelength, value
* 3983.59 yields 3.414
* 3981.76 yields 3.407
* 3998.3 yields 3.105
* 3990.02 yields 3.341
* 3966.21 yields 3.667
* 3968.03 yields 3.658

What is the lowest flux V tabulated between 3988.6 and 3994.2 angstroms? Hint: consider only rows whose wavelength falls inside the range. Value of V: 3.048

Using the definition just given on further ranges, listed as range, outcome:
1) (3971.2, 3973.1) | 3.566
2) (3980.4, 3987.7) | 3.325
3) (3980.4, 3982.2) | 3.407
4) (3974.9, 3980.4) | 3.454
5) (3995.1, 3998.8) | 3.059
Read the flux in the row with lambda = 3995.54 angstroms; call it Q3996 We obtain 3.059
